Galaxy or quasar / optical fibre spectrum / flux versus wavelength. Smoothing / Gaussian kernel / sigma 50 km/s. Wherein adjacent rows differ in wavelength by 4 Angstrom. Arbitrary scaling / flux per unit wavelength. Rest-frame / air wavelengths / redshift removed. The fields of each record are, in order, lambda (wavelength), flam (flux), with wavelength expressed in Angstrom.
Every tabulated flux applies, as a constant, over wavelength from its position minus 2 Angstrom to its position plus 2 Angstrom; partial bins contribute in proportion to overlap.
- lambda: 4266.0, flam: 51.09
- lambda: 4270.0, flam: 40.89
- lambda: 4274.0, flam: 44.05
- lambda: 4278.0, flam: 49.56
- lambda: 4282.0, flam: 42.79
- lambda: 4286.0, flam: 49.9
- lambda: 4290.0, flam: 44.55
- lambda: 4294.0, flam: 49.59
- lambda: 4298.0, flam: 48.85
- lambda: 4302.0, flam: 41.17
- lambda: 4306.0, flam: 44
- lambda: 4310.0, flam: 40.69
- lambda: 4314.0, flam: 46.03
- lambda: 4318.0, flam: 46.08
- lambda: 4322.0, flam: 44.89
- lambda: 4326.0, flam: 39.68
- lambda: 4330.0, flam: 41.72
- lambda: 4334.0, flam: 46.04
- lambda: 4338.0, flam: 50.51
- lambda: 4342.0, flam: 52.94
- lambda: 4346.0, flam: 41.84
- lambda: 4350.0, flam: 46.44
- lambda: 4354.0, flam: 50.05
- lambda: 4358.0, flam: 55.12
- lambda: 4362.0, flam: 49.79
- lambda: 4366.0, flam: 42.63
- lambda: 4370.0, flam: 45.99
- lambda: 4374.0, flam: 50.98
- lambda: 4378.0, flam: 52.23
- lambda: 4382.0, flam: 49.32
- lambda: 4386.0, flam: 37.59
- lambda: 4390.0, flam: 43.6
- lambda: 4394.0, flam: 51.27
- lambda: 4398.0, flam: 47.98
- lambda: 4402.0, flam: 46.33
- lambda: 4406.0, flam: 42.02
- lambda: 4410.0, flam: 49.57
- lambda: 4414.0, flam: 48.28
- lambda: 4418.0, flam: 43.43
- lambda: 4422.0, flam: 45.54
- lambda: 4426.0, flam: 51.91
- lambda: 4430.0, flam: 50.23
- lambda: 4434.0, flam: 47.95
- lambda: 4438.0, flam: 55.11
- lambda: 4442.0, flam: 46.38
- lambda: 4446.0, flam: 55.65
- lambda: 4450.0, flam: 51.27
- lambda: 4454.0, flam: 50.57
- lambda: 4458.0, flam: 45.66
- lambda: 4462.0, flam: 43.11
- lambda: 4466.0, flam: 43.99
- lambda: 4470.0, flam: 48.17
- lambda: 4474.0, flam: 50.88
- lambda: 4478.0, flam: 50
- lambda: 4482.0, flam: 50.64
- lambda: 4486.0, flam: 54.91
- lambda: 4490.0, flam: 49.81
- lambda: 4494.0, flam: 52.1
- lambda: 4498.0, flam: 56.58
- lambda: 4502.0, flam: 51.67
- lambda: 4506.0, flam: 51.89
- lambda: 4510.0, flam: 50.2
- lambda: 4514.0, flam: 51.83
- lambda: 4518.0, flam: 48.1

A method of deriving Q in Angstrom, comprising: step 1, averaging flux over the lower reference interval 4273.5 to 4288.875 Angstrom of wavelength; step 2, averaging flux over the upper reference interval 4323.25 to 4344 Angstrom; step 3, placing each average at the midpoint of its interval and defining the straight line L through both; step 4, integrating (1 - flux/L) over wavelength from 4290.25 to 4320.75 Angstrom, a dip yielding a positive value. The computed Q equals 0.84 Angstrom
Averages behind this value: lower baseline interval 46.7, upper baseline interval 46.1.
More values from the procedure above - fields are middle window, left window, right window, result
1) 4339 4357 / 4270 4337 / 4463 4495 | -0.9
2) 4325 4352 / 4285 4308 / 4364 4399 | 0.4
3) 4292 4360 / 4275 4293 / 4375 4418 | 0.8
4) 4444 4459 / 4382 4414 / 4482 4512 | -0.5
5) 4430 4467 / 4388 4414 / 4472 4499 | 0.5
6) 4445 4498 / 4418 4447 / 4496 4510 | 1.7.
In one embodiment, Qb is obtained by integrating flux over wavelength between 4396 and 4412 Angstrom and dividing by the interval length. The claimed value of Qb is 46.5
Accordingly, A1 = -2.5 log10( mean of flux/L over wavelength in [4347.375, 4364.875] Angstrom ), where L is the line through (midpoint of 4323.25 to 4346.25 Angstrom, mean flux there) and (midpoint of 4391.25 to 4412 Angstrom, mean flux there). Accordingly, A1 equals -0.08 mag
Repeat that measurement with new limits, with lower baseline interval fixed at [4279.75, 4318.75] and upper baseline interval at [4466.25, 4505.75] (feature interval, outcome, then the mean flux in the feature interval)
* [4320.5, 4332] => 0.105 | 42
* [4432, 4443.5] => -0.004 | 50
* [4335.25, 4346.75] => -0.052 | 49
